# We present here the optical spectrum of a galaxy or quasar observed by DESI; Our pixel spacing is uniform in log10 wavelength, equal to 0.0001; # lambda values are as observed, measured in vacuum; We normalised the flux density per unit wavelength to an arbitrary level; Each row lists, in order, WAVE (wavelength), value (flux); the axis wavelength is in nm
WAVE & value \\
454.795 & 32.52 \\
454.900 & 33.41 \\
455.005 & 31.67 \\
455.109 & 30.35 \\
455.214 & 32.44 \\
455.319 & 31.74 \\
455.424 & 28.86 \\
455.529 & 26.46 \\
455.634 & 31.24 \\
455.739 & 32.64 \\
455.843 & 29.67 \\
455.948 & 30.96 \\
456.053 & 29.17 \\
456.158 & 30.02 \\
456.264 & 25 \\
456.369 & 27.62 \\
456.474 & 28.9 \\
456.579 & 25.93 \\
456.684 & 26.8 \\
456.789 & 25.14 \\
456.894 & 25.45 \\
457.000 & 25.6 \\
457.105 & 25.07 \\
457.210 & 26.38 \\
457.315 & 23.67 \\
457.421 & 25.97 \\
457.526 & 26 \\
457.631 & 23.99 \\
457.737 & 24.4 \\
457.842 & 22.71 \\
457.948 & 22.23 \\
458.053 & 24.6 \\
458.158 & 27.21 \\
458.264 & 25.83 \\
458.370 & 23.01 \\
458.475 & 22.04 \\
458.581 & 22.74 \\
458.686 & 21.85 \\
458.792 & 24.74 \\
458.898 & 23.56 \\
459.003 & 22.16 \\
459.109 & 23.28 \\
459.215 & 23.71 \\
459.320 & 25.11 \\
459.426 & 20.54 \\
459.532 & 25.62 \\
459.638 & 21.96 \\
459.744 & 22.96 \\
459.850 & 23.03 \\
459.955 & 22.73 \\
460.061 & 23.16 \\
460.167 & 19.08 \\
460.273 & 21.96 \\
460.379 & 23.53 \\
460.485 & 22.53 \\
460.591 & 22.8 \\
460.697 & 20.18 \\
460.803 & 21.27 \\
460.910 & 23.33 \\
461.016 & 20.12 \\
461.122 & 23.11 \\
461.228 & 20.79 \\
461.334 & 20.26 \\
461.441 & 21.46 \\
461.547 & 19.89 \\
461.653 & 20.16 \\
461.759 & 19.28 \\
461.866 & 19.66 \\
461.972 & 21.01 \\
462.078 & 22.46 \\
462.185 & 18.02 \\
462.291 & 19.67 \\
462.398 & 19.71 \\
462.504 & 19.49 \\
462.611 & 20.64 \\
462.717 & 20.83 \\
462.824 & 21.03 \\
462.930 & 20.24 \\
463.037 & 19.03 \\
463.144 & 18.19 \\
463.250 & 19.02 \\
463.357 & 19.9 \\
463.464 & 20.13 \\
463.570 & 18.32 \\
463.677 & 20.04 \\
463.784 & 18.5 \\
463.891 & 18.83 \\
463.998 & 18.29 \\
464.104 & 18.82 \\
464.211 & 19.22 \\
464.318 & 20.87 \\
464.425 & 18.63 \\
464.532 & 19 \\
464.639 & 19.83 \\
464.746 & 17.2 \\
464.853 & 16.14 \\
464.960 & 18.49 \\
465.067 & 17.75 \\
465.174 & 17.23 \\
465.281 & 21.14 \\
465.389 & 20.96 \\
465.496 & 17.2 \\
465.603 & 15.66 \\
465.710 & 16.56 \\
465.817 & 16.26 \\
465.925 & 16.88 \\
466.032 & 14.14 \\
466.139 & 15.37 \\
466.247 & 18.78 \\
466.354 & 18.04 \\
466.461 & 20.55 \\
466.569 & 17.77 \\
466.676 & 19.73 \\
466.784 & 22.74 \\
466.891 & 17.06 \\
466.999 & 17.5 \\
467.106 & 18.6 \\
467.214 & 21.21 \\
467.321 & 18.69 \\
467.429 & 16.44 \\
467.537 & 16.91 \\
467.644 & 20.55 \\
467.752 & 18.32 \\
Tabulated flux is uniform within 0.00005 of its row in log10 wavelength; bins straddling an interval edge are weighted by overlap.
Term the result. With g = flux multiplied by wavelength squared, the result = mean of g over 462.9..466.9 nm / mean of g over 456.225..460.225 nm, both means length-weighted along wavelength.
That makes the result 0.79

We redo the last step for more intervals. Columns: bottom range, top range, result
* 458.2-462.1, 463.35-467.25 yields 0.85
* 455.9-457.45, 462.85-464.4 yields 0.74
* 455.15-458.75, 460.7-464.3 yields 0.77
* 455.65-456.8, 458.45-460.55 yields 0.81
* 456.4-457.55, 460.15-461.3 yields 0.85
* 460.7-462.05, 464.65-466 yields 0.86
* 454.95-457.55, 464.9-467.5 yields 0.67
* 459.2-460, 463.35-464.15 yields 0.84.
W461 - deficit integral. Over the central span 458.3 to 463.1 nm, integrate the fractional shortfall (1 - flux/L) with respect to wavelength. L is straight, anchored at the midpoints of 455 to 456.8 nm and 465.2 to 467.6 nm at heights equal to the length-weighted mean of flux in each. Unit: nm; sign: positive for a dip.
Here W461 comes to 0.491 nm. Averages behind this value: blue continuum 29.2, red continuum 18.1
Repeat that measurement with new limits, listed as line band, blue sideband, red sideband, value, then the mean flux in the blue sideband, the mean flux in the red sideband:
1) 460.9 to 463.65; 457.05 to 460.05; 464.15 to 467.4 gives 0.11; 23.8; 18.3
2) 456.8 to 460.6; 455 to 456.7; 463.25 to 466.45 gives 0.32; 29.4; 18.3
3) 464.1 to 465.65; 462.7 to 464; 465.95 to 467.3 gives 0.03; 19.4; 18.4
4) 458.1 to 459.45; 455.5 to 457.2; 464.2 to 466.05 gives 0.08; 27.8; 18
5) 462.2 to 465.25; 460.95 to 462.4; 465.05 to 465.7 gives 0.02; 20.5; 18.2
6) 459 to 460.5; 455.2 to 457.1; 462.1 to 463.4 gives 0.05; 28.4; 19.7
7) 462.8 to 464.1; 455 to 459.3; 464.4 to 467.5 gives 0.08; 26.3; 18.1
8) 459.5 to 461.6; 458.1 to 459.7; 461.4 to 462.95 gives -0.01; 23.6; 20.2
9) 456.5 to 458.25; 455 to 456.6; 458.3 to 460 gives 0.09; 29.6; 23.1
